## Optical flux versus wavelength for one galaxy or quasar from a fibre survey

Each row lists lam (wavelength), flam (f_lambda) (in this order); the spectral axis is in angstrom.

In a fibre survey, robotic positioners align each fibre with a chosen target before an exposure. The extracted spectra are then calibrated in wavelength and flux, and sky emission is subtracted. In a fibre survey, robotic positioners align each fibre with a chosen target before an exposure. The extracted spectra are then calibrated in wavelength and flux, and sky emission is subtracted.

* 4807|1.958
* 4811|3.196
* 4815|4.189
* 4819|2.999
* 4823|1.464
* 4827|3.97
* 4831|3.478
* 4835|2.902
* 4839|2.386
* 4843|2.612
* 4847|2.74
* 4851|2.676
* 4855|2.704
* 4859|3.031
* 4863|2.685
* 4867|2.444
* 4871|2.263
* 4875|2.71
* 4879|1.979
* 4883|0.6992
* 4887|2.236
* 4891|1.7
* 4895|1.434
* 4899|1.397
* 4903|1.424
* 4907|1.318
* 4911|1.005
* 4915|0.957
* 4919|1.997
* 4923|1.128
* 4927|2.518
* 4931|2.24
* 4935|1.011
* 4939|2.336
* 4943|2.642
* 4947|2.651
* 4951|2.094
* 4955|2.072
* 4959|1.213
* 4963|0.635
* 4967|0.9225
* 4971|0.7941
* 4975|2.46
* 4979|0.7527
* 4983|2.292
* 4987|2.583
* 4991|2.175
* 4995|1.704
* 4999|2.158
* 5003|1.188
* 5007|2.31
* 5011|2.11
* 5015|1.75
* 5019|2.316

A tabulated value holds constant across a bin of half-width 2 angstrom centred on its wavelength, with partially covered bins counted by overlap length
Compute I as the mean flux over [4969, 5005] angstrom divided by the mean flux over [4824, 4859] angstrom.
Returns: 0.6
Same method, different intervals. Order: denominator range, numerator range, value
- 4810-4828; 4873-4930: 0.52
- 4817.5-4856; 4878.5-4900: 0.56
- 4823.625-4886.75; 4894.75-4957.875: 0.68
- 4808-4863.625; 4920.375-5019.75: 0.63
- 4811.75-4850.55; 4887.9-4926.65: 0.49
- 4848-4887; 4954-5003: 0.69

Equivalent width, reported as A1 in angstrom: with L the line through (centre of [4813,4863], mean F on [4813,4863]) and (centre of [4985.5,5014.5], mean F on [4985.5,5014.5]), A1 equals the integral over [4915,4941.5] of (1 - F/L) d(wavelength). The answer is 6.49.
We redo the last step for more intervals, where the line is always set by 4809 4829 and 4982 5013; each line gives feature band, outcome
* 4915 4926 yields 4.3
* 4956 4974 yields 9.7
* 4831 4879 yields 4.7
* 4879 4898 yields 8.2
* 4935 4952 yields 0.7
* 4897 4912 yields 7.6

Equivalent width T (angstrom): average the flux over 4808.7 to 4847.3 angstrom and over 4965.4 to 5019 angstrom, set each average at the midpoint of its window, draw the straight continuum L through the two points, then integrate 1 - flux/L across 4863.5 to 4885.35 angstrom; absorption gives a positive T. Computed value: 4.9 angstrom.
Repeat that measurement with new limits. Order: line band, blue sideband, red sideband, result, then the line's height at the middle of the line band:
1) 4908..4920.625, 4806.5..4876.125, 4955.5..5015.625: 5.28 angstrom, 2.24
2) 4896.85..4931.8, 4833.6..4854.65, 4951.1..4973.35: 4.87 angstrom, 1.81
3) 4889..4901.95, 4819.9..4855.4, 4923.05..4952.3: 4.88 angstrom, 2.41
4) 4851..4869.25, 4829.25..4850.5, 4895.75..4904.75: -2.86 angstrom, 2.34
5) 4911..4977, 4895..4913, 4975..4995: -3.69 angstrom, 1.64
